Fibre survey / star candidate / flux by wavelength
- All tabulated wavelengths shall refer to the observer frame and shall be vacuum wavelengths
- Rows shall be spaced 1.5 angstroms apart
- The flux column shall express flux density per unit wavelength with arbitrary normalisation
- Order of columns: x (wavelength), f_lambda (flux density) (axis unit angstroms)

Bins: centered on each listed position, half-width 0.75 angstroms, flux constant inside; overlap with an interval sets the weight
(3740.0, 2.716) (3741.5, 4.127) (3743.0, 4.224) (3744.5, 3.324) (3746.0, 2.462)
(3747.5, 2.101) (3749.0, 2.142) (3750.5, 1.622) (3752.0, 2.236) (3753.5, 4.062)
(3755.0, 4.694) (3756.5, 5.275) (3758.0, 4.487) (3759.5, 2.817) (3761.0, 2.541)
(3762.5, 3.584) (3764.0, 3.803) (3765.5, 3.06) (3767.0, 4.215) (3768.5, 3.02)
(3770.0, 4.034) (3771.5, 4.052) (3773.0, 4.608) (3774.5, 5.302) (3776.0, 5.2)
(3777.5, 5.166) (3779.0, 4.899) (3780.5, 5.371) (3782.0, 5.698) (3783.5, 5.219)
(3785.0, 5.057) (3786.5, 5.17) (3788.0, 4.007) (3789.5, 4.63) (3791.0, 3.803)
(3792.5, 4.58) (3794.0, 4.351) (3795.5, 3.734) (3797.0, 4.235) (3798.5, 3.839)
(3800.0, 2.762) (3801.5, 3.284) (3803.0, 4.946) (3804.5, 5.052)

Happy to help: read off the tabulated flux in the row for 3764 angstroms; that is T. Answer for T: 3.803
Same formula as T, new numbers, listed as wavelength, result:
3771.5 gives 4.052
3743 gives 4.224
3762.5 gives 3.584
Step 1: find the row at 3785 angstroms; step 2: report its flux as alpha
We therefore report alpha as 5.057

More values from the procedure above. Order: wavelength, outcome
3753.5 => 4.062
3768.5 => 3.02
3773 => 4.608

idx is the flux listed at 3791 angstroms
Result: 3.803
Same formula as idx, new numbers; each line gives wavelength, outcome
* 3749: 2.142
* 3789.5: 4.63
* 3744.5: 3.324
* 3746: 2.462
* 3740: 2.716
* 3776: 5.2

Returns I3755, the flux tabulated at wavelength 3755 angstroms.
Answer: 4.694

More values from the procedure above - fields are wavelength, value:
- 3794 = 4.351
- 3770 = 4.034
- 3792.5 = 4.58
